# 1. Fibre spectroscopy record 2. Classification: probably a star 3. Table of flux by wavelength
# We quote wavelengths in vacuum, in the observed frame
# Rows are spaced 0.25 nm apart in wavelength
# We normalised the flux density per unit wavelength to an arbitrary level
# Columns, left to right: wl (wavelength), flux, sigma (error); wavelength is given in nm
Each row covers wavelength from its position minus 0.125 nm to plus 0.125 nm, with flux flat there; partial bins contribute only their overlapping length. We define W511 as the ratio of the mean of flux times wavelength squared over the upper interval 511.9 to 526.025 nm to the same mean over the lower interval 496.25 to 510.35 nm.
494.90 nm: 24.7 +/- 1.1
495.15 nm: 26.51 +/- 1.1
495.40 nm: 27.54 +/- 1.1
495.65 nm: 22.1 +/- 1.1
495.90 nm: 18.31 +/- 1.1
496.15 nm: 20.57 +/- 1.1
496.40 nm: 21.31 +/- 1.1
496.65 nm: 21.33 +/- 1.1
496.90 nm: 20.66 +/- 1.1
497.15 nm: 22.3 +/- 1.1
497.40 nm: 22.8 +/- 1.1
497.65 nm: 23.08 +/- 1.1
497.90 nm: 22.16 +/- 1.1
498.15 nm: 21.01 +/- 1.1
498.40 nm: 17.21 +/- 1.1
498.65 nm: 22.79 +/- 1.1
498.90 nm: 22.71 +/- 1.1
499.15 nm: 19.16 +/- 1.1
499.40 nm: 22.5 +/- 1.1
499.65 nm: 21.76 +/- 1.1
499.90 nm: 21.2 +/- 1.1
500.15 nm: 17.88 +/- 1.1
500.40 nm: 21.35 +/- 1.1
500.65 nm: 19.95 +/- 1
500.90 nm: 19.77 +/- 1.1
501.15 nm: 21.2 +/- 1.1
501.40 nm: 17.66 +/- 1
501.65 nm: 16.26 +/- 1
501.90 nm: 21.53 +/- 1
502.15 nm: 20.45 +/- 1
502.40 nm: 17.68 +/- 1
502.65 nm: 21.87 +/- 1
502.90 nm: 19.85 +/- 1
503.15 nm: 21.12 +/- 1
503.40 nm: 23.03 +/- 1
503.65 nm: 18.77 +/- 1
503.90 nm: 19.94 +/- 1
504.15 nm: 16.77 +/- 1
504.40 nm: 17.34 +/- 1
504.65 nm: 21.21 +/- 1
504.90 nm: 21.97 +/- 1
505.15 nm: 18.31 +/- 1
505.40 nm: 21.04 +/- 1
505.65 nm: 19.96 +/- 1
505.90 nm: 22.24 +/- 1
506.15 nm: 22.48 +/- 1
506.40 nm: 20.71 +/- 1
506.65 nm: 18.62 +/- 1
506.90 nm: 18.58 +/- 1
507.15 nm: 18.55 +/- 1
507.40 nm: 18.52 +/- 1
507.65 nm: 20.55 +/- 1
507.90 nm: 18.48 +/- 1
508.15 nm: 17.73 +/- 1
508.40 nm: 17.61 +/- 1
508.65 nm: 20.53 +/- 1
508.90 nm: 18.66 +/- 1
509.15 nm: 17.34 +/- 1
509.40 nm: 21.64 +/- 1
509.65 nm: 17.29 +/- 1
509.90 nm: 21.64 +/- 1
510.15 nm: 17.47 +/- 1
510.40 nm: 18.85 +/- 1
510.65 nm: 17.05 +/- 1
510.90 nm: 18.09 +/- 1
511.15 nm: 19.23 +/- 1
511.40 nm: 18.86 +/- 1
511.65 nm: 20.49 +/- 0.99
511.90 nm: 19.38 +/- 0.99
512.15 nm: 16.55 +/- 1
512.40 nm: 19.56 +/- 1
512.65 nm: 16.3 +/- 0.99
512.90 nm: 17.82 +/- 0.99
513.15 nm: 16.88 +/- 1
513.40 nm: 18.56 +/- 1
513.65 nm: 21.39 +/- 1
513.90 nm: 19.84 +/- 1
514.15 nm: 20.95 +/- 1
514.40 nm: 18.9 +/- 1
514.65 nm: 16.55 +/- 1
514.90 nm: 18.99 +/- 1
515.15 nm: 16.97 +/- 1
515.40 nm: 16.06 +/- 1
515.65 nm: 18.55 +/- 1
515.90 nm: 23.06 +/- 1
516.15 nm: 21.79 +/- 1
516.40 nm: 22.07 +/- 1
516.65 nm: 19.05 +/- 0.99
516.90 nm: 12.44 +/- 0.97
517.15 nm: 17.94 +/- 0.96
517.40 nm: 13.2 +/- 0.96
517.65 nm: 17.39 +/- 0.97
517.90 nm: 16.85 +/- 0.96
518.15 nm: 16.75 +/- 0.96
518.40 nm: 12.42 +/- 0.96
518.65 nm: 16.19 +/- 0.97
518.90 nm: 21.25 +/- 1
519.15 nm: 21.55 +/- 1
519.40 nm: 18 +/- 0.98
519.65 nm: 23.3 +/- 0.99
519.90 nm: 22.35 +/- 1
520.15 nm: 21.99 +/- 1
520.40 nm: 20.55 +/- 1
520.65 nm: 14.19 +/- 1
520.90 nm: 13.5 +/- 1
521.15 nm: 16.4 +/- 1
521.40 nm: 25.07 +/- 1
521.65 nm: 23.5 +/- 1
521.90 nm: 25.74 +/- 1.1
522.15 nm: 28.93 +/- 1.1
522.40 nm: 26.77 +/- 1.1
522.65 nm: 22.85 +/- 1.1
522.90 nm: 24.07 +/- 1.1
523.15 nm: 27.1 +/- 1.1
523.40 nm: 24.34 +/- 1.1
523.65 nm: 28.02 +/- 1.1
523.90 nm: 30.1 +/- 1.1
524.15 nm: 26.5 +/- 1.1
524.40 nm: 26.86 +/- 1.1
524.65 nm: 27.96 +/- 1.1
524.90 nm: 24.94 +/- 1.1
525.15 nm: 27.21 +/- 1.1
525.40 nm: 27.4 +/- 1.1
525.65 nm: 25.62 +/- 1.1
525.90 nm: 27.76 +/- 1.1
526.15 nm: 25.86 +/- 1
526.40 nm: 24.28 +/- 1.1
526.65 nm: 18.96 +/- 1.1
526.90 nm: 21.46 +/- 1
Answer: 1.11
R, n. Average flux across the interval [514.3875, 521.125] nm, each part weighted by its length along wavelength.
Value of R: 18.2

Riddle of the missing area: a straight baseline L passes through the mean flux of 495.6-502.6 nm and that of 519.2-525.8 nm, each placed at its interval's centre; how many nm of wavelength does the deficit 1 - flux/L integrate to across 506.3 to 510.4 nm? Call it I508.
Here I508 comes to 0.550 nm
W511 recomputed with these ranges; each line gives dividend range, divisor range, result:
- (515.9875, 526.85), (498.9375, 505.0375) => 1.19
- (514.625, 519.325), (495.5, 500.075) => 0.91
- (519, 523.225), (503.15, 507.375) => 1.17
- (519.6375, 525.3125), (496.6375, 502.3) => 1.27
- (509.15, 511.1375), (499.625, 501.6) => 0.98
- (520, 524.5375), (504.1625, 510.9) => 1.30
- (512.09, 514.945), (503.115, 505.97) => 0.96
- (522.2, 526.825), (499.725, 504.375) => 1.43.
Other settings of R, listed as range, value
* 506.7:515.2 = 18.7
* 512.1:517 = 18.7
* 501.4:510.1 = 19.6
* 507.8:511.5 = 18.7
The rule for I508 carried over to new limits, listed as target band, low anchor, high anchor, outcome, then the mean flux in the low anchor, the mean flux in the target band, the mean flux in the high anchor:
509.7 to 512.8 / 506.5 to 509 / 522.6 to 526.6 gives 0.27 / 18.8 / 18.6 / 26.2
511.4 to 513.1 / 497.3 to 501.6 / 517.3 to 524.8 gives 0.24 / 20.7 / 18.3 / 21.8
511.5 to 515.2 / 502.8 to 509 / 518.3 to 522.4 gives 0.28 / 19.7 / 18.6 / 20.6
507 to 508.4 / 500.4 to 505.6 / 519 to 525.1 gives 0.14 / 19.8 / 18.7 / 23.6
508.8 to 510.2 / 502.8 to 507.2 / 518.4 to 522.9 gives 0.09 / 20.1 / 19.1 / 21.1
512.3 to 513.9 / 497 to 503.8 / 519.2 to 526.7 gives 0.29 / 20.6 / 18.5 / 24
